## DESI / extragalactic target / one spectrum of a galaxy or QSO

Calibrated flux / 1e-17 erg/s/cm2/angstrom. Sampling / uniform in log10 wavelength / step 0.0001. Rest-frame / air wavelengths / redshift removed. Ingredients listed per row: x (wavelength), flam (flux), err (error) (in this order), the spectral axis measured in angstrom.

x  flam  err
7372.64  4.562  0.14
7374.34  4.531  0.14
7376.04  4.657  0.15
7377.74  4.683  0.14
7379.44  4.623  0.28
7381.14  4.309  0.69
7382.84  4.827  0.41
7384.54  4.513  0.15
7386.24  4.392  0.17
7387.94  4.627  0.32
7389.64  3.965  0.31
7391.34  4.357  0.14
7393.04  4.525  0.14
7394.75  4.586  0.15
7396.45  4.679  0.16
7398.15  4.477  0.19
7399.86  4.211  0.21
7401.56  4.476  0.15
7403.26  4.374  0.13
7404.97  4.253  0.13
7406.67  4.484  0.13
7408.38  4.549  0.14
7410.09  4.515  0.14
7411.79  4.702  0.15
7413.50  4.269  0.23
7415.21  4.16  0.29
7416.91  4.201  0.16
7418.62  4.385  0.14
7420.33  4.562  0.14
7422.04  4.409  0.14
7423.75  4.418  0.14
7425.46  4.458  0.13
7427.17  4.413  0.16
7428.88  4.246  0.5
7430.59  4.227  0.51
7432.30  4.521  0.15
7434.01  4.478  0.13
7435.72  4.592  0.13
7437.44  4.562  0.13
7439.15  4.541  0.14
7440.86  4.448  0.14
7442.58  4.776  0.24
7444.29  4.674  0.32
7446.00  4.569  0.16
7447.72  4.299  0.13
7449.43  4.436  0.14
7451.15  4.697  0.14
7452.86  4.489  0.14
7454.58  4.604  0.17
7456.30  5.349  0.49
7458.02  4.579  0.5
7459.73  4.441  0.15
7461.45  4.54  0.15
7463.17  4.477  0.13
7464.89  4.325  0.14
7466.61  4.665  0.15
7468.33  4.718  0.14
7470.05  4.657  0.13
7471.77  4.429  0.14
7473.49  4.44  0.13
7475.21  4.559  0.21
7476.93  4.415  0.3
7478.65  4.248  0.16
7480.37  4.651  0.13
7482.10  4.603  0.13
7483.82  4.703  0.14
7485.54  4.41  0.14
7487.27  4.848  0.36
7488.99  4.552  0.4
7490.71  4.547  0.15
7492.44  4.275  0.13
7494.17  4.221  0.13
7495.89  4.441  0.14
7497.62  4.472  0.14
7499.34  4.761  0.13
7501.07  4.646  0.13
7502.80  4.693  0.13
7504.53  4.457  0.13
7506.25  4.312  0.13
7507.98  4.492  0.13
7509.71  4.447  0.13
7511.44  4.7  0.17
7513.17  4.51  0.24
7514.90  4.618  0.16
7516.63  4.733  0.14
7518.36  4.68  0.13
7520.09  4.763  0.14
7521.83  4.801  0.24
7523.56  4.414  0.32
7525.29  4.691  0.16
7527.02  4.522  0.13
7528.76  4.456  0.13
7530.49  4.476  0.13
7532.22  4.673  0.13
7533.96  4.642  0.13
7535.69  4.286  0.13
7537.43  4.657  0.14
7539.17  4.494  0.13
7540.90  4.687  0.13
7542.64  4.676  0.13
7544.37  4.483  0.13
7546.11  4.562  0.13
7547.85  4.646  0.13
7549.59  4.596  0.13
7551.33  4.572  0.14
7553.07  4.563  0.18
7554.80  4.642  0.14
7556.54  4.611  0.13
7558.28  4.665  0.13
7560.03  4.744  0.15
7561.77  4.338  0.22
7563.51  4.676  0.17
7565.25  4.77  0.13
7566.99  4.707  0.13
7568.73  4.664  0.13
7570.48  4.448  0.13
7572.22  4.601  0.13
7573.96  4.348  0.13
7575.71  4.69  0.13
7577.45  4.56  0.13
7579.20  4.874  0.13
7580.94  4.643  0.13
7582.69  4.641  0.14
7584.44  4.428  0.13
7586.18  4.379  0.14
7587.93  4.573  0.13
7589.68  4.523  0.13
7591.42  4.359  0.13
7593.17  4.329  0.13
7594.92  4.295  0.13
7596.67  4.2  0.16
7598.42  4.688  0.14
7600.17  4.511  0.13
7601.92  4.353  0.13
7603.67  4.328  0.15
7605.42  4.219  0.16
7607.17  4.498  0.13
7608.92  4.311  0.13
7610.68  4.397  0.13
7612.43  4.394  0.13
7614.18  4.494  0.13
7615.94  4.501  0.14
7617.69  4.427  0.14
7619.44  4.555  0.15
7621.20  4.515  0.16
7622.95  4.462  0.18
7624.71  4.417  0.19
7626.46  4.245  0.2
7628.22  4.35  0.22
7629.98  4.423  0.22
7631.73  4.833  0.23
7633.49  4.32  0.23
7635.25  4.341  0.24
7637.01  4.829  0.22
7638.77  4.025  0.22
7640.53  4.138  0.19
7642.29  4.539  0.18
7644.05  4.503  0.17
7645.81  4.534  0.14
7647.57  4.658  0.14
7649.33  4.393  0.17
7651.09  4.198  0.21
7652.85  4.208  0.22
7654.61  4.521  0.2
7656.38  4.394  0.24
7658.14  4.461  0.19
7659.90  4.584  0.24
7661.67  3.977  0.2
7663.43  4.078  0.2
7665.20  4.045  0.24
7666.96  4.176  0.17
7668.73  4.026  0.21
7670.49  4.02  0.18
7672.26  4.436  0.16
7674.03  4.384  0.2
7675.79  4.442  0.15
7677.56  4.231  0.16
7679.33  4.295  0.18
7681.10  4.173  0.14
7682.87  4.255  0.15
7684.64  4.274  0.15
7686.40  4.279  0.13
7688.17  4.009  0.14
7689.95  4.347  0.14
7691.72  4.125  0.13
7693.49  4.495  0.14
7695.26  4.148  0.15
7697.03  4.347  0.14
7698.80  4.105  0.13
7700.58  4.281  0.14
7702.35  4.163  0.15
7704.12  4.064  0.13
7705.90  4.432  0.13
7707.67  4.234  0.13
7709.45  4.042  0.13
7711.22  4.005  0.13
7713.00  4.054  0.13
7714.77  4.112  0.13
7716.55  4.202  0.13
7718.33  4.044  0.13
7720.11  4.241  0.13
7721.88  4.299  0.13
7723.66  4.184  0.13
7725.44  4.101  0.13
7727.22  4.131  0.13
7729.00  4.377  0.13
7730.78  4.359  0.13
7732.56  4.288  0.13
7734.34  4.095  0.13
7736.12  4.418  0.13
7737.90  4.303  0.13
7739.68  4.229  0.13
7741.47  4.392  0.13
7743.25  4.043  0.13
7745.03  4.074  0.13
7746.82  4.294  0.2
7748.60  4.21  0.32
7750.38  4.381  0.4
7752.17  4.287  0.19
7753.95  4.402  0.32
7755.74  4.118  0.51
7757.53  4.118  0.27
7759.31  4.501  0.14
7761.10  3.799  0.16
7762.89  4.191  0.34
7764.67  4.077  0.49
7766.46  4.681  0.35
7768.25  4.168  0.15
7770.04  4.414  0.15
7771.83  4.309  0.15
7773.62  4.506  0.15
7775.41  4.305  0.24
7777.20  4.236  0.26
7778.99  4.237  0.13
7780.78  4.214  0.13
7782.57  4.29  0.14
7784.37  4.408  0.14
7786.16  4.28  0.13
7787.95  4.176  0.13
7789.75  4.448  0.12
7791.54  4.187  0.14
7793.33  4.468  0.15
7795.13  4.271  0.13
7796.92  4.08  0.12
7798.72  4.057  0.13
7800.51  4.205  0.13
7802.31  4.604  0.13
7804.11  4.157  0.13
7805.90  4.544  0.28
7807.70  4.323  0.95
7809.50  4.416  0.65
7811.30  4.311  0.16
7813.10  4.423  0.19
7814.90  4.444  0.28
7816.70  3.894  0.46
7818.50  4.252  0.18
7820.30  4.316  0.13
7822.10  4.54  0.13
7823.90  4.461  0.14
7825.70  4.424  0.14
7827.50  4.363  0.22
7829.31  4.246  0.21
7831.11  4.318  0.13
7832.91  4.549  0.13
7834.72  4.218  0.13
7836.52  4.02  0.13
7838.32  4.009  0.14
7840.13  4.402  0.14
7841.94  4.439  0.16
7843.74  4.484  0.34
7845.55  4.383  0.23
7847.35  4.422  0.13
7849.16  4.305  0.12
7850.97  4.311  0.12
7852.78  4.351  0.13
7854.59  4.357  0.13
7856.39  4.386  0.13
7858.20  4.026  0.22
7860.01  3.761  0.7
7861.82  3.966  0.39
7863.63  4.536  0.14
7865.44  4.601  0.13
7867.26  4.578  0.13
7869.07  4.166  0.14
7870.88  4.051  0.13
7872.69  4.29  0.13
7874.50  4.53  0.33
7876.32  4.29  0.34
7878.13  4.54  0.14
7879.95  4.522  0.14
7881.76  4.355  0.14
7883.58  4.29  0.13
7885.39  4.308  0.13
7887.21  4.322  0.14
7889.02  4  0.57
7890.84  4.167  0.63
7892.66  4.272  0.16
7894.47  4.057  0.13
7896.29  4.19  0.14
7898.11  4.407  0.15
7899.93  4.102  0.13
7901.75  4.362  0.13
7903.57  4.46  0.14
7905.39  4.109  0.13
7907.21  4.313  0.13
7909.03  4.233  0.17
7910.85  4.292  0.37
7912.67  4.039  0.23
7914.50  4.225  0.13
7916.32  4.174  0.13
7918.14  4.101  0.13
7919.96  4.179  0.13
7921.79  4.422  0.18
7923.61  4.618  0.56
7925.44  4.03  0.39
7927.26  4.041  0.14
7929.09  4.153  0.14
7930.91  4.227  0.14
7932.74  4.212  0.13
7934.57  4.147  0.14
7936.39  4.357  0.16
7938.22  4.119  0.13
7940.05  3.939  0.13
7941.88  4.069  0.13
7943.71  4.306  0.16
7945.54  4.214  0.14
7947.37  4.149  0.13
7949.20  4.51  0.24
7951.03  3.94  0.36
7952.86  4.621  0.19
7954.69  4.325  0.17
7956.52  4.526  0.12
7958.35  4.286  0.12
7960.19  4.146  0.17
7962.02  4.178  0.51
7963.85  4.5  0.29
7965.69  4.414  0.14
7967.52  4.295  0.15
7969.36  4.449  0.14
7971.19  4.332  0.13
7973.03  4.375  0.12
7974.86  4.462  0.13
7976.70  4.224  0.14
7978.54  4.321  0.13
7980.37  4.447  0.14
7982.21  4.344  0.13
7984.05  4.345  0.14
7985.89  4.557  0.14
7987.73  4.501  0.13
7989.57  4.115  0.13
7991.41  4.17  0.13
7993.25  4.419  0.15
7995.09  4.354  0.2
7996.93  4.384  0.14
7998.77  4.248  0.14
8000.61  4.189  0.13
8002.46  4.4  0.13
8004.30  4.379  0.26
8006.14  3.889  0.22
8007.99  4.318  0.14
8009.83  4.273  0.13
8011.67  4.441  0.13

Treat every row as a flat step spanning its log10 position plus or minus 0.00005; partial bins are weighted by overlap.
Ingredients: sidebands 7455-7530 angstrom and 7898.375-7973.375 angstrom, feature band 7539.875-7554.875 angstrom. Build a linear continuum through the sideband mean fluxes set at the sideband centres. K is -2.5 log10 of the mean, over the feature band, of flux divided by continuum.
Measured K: -0.02 mag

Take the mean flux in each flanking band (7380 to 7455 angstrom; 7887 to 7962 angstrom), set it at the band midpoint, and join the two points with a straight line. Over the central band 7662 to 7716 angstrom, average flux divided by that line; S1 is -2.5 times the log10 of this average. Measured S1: 0.034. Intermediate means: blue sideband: 4.46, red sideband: 4.23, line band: 4.2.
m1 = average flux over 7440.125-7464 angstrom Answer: 4.6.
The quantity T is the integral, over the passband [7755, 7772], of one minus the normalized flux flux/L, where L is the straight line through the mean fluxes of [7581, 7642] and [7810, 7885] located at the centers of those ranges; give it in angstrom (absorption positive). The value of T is 0.5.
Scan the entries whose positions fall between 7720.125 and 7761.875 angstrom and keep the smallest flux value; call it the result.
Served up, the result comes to 3.799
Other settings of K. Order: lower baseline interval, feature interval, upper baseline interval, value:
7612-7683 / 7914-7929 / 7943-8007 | 0.03 mag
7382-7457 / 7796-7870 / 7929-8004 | 0.01 mag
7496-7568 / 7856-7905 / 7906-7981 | 0.01 mag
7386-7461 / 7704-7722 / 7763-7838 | 0.05 mag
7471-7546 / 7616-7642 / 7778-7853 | 0.01 mag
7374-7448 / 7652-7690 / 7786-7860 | 0.03 mag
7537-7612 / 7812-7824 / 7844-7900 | 0.00 mag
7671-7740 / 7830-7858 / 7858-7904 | -0.01 mag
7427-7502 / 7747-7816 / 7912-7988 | 0.02 mag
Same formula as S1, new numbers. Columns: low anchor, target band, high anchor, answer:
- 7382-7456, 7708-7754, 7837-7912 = 0.03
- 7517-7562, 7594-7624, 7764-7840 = 0.02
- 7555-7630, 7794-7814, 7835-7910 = 0.01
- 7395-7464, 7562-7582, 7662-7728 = -0.07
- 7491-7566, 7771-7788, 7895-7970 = 0.02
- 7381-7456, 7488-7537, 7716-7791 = -0.03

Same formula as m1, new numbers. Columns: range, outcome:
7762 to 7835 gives 4.32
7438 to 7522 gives 4.56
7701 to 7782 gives 4.23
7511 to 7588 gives 4.6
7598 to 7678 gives 4.38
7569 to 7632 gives 4.47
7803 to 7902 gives 4.3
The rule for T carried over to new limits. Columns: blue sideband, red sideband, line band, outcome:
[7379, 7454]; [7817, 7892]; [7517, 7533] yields -0.68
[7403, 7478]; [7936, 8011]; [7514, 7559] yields -1.38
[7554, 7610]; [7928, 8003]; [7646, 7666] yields 0.66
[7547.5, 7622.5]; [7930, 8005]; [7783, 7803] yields 0.52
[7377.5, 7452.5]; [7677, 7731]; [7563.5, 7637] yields -3.20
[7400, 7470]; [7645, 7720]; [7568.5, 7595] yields -1.09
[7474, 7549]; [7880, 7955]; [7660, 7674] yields 0.88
